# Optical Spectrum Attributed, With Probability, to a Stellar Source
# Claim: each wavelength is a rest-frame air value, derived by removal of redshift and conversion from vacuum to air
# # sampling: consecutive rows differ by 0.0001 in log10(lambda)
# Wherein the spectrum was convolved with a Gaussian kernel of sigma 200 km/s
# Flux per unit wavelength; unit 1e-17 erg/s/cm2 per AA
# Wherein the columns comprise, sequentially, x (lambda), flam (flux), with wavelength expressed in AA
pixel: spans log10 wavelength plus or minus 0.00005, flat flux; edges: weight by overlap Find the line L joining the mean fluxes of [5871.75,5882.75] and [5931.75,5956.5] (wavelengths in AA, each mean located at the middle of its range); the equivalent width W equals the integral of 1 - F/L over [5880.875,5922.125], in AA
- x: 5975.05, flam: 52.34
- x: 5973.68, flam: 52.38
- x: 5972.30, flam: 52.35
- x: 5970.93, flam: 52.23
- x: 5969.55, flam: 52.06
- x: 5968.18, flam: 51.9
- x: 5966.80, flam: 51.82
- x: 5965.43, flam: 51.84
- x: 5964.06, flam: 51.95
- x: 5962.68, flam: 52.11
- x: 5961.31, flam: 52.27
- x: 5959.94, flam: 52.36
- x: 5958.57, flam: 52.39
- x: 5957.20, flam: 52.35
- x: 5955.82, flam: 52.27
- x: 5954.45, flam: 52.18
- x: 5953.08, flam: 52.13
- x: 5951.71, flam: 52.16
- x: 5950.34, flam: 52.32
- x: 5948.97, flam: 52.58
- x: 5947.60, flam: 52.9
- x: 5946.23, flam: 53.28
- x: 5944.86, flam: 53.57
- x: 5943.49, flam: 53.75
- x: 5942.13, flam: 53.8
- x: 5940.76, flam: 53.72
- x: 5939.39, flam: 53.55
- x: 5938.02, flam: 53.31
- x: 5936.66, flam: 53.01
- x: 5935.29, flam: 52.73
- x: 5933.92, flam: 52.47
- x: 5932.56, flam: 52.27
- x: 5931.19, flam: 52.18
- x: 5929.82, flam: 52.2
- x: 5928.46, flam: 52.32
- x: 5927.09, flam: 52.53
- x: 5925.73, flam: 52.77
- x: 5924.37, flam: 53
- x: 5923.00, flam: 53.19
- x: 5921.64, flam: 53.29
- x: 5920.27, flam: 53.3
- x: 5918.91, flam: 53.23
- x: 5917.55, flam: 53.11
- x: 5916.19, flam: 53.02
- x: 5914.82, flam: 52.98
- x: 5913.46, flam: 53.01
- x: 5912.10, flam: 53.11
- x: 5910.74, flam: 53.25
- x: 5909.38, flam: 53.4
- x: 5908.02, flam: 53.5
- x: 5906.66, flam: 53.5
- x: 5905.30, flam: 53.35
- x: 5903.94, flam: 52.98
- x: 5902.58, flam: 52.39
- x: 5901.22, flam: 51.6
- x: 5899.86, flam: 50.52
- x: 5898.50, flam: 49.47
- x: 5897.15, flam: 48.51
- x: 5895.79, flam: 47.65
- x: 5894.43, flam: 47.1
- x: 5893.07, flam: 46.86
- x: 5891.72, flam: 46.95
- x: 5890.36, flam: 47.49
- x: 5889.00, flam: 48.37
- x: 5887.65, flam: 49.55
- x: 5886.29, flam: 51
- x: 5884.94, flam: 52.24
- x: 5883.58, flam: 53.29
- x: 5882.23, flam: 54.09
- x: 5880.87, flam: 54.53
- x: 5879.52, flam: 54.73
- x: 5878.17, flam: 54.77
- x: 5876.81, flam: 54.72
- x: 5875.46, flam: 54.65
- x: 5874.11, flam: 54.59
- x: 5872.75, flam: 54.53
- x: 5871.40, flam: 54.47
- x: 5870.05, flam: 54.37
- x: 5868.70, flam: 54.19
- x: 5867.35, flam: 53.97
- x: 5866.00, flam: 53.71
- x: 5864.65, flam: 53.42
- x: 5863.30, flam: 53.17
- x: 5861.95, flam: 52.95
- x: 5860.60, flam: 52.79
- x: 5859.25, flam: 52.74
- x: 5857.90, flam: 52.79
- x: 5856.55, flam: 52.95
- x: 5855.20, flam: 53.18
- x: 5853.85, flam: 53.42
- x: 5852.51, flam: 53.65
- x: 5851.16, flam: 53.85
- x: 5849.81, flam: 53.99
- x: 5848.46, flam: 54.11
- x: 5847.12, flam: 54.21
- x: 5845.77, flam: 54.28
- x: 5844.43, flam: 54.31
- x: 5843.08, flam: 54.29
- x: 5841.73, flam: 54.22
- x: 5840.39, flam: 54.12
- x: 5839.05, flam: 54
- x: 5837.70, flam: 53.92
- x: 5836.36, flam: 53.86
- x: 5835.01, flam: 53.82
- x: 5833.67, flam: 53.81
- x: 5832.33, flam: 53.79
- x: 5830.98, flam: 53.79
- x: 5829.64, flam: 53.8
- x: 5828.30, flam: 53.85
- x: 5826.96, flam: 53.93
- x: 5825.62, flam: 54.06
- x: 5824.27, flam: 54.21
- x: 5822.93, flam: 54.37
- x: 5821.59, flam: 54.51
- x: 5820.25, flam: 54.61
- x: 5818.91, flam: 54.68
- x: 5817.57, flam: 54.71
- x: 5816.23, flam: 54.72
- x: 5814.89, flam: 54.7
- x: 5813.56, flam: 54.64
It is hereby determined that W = 1.9 AA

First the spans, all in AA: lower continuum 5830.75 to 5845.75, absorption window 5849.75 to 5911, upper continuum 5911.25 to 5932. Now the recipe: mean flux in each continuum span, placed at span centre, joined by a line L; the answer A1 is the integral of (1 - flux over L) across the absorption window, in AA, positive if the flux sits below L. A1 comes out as 1.2 AA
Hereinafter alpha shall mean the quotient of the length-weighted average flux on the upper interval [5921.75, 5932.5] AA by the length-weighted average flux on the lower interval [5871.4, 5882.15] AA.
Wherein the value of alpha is 0.96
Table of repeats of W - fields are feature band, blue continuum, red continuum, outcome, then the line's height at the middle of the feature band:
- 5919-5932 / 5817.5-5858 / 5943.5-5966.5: 0.0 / 52.8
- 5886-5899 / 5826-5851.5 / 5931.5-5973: 1.3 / 53.3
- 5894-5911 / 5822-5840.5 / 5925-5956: 0.6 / 53.2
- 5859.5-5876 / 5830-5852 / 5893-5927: -0.2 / 53.2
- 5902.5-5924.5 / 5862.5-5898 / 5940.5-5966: -0.4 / 52.3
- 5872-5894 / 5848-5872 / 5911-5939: 0.5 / 53.3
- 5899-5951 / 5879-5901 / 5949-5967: -1.7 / 51.2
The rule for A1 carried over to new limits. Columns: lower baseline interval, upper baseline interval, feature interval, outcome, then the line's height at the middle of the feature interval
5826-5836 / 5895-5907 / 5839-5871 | -0.5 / 52.9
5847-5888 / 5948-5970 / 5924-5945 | -0.1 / 52.6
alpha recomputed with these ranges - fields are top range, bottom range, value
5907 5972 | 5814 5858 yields 0.98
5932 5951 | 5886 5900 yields 1.10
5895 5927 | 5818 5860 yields 0.97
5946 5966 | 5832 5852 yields 0.97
